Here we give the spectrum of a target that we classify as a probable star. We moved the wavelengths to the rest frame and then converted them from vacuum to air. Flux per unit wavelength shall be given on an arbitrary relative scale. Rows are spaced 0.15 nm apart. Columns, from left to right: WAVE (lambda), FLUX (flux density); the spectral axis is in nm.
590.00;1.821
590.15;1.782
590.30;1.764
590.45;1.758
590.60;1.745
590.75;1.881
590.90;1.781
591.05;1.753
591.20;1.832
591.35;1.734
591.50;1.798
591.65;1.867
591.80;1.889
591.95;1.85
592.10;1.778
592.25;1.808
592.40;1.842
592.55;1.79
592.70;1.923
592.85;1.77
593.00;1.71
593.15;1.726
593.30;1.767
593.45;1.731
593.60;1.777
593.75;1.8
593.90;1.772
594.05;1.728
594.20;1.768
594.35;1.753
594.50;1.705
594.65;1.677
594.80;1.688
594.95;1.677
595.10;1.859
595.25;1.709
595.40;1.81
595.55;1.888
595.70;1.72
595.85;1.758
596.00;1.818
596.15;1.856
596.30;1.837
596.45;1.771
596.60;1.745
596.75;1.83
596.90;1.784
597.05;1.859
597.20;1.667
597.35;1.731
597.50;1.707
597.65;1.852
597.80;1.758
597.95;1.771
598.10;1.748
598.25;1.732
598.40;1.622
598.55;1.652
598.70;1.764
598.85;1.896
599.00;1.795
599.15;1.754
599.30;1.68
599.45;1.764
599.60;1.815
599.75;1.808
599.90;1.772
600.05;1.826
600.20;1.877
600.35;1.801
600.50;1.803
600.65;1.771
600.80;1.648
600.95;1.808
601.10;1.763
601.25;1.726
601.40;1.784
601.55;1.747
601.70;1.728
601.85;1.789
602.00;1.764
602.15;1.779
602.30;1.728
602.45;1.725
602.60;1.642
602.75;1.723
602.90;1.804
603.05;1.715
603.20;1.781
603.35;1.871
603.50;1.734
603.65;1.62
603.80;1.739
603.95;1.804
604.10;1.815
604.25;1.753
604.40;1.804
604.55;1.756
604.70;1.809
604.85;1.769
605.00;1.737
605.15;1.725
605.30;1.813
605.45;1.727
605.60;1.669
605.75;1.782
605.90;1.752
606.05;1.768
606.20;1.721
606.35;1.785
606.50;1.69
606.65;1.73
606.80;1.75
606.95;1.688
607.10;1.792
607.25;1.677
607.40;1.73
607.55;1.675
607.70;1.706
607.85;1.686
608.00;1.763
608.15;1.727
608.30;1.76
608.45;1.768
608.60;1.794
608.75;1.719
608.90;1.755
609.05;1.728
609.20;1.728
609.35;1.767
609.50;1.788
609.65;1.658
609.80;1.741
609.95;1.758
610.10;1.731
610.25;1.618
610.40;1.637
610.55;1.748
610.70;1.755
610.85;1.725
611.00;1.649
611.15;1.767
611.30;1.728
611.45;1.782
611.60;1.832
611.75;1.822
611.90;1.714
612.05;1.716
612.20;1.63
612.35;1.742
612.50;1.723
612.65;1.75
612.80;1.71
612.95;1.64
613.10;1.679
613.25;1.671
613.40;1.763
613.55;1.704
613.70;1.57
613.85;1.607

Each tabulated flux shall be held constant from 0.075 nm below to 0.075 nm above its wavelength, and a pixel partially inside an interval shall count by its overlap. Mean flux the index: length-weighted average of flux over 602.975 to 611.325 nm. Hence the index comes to 1.74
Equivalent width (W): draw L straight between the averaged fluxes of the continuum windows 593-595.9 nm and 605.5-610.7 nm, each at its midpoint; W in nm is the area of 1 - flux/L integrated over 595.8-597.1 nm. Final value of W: -0.04 nm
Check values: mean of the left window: 1.75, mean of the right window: 1.73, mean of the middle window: 1.81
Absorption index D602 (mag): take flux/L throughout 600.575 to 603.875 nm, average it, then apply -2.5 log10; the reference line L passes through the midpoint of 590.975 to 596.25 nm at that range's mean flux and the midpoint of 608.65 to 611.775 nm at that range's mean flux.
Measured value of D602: 0.01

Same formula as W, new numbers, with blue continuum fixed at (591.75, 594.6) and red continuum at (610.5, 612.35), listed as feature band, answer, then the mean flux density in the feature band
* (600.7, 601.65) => 0.01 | 1.75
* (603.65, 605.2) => -0.01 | 1.76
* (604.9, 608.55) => 0.03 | 1.73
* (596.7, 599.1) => 0.01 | 1.76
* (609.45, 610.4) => 0.02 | 1.71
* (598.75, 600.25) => -0.03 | 1.8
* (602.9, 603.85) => 0.01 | 1.75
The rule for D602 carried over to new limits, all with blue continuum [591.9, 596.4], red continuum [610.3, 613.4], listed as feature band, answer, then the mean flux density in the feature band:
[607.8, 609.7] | -0.01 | 1.74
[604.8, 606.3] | 0.00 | 1.75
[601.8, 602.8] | 0.01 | 1.73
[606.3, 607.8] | 0.01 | 1.72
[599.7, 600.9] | -0.02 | 1.79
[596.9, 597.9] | 0.00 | 1.76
